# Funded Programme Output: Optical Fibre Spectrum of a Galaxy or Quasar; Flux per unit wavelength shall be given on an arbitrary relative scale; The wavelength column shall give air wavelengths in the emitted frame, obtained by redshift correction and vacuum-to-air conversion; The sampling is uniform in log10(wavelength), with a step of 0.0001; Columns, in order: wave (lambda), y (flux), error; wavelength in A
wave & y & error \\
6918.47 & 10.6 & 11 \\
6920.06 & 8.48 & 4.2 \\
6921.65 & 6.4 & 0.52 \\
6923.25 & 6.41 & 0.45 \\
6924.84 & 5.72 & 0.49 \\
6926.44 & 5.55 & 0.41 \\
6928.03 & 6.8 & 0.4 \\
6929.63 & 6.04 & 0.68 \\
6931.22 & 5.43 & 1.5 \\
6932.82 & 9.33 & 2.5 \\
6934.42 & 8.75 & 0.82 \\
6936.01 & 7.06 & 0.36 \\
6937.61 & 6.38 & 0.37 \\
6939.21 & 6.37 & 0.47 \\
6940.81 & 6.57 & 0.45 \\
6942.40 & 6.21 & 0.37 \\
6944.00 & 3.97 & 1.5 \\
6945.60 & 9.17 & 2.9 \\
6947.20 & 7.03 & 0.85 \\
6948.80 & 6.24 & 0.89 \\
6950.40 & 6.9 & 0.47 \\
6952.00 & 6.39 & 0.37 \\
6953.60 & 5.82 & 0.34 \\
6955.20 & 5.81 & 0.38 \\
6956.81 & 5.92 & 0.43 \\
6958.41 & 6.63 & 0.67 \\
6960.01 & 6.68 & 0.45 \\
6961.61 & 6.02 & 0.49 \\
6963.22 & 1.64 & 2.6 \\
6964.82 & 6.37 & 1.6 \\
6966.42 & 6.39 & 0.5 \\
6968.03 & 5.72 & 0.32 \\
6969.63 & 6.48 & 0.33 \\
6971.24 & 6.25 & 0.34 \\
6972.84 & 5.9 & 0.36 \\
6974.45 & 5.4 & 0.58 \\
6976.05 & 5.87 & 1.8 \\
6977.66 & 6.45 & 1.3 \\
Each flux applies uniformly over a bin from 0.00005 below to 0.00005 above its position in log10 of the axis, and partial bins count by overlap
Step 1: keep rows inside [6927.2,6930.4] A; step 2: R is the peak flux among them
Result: 6.8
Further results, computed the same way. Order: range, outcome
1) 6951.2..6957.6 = 6.39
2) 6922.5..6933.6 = 9.33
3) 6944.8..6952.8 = 9.17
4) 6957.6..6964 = 6.68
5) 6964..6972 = 6.48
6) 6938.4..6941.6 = 6.57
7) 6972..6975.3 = 5.9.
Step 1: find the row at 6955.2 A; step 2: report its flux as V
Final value 5.81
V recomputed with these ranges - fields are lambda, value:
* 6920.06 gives 8.48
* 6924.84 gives 5.72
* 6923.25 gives 6.41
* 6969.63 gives 6.48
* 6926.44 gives 5.55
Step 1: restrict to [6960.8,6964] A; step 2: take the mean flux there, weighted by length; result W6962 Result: 3.85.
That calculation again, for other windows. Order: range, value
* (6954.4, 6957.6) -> 5.85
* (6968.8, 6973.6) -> 6.22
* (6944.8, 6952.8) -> 7.15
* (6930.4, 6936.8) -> 7.64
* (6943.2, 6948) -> 6.72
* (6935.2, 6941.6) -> 6.6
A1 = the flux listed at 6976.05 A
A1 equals 5.87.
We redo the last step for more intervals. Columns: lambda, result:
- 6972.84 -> 5.9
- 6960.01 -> 6.68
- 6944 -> 3.97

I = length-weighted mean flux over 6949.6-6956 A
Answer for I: 6.23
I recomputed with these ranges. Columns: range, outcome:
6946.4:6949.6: 6.63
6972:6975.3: 5.67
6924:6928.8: 6.03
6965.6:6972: 6.21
